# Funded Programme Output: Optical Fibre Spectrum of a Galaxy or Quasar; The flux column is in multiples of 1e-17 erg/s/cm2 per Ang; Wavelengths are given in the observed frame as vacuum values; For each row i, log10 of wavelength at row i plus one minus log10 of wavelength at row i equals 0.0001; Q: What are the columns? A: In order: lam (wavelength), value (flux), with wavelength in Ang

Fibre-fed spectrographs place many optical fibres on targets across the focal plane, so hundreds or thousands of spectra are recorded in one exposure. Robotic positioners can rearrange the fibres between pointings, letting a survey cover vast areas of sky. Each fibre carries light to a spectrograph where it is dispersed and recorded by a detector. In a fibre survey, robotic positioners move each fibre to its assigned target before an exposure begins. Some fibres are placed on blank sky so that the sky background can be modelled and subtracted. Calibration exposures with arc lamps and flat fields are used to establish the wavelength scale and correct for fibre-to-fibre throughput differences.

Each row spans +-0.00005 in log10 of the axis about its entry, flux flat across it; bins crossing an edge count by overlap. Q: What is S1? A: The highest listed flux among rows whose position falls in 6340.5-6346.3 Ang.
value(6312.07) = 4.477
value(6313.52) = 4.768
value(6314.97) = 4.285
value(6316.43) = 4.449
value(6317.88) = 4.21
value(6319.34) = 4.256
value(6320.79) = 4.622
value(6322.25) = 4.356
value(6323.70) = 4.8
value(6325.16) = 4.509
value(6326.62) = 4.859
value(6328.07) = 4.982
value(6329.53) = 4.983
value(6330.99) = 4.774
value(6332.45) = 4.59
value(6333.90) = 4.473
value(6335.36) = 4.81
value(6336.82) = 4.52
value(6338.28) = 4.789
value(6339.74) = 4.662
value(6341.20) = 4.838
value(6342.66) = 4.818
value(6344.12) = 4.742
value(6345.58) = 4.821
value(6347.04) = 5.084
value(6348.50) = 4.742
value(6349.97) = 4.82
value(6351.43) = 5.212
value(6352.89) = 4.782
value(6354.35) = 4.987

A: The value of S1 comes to 4.838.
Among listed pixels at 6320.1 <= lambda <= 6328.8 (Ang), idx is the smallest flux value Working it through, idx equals 4.356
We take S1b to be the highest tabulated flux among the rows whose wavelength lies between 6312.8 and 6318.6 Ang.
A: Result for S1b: 4.768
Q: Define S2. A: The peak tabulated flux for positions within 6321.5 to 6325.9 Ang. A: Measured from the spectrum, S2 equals 4.8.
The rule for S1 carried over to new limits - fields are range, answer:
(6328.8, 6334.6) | 4.983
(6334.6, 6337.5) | 4.81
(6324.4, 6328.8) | 4.982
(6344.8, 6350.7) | 5.084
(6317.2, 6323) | 4.622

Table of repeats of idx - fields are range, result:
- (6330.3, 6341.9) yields 4.473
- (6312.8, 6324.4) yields 4.21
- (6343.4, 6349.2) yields 4.742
